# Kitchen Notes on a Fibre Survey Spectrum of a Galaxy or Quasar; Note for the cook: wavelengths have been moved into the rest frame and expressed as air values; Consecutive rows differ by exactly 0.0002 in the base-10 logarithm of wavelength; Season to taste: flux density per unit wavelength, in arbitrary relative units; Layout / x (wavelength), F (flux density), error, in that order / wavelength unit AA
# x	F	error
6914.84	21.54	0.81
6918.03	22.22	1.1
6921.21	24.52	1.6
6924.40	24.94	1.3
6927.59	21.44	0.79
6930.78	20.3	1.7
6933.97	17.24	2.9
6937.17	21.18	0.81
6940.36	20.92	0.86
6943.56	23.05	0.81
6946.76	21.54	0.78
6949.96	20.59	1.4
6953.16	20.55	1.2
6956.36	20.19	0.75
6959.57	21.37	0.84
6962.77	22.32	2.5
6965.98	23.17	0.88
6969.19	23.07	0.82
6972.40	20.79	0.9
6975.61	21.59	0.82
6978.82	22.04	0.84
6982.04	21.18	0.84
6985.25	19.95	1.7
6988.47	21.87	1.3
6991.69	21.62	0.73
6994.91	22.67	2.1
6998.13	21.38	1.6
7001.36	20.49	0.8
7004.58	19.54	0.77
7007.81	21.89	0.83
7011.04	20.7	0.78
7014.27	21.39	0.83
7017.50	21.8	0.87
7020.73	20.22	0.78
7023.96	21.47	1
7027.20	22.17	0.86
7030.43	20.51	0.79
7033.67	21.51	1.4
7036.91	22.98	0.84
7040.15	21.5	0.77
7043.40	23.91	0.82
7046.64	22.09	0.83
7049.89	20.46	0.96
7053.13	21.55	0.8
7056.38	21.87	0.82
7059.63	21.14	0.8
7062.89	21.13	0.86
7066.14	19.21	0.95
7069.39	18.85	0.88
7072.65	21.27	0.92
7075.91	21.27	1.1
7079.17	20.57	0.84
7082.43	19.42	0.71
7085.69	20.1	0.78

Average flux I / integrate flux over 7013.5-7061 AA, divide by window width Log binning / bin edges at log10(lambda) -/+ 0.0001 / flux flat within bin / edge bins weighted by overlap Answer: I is 21.6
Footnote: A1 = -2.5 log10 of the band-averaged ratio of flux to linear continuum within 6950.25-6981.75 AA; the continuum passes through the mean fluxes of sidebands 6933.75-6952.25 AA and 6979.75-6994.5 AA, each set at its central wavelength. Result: -0.02 mag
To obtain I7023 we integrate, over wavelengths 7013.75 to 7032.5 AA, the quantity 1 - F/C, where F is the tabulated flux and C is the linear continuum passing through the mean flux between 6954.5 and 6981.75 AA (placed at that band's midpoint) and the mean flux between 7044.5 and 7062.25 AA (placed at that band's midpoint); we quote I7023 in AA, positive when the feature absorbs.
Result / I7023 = 0.3 AA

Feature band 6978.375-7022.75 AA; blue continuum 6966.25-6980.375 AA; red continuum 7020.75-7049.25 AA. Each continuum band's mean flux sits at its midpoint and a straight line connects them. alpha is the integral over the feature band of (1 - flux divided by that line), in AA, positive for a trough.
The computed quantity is 1.5 AA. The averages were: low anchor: 22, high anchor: 21.9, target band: 21.2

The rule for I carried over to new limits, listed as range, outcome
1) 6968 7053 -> 21.5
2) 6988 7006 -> 21.2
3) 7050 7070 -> 20.7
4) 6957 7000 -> 21.7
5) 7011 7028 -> 21.3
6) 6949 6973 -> 21.6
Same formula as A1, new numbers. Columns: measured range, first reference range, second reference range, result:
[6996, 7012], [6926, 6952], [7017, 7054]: 0.027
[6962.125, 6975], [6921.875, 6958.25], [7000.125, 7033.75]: -0.058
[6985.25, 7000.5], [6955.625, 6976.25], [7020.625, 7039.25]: 0.007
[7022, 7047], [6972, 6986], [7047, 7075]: -0.055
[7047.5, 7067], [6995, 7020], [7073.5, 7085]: -0.018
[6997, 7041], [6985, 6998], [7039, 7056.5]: 0.027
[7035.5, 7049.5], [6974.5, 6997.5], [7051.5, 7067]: -0.062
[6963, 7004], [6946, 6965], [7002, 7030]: -0.025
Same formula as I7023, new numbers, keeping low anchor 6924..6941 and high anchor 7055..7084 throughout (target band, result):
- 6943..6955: -0.32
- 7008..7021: -0.38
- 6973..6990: -0.52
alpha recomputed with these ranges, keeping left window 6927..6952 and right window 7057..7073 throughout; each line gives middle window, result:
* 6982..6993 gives -0.3 AA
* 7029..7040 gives -0.7 AA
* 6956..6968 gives -0.8 AA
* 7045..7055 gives -0.5 AA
